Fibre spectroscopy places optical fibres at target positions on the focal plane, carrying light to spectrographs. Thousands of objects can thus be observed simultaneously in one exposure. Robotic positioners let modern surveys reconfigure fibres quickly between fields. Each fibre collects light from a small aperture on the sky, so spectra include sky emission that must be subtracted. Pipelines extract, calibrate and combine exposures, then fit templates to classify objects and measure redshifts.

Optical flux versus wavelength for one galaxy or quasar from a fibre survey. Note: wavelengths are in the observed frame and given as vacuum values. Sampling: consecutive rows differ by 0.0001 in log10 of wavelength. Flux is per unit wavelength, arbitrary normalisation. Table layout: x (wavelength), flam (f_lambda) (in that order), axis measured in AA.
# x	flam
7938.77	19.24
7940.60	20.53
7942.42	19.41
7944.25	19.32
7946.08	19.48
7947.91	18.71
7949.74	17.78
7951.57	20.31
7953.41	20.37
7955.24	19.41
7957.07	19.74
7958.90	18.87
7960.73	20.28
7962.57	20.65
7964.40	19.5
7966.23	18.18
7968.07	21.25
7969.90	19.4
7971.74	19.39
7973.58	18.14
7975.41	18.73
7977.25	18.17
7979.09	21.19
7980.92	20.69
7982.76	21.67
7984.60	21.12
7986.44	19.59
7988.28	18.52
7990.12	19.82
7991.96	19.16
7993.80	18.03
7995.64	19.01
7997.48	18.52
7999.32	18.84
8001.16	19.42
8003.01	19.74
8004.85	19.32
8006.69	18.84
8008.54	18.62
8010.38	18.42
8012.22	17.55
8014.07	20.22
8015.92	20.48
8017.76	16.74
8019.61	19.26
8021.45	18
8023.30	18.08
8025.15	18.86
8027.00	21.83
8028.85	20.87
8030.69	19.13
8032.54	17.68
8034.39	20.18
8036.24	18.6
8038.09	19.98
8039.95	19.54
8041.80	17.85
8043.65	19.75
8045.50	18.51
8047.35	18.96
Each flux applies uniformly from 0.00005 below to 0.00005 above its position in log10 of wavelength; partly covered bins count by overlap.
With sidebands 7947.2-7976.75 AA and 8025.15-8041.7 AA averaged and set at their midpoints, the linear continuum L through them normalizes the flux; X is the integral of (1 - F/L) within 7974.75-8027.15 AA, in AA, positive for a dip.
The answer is 0.8 AA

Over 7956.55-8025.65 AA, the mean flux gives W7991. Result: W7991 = 19.3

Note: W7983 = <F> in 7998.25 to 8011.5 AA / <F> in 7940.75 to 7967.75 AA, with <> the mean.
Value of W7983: 1.0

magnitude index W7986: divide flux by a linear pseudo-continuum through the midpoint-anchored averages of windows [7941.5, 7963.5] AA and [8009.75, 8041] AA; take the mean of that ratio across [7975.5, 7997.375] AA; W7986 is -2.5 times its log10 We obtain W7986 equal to -0.02 mag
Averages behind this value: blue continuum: 19.5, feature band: 19.6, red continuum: 19.1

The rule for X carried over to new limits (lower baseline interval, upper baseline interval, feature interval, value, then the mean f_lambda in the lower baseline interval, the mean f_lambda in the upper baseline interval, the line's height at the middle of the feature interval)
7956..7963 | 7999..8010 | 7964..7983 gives 0.0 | 19.8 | 19.1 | 19.6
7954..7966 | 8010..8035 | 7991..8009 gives 0.3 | 19.7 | 19.1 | 19.3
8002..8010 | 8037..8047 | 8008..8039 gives 0.0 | 19.1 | 19.1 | 19.1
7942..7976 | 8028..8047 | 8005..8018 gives 0.3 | 19.4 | 19.2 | 19.3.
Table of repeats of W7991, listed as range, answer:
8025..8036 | 19.8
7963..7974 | 19.4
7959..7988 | 19.8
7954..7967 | 19.6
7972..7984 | 19.8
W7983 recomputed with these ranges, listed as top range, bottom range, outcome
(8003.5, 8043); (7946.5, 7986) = 0.97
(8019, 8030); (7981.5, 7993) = 0.98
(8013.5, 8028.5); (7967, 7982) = 0.98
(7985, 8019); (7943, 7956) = 0.98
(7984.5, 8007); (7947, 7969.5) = 0.98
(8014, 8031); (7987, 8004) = 1.02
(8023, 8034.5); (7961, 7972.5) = 0.99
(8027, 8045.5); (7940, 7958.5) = 1.00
